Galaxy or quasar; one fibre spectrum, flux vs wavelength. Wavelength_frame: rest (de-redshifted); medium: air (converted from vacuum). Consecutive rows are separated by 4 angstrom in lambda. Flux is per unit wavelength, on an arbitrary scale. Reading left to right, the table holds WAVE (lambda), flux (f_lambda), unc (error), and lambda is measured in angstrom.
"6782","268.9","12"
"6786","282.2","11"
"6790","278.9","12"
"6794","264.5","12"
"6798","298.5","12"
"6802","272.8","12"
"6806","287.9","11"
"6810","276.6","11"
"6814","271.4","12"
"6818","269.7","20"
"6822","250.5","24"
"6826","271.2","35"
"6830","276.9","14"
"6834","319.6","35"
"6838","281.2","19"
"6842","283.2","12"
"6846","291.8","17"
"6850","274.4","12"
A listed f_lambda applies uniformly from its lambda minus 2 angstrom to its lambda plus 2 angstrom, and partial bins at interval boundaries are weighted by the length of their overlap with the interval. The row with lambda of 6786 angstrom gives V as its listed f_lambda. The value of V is 282.2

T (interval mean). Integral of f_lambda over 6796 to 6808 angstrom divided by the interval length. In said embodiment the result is 286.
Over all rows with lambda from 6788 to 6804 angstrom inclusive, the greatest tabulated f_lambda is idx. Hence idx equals 298.5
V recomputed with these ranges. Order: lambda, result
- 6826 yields 271.2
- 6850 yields 274.4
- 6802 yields 272.8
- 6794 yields 264.5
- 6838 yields 281.2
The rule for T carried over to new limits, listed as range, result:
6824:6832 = 274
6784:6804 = 279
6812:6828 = 266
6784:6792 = 281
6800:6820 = 276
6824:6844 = 286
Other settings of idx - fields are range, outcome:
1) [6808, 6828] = 276.6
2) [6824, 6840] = 319.6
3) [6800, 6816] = 287.9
